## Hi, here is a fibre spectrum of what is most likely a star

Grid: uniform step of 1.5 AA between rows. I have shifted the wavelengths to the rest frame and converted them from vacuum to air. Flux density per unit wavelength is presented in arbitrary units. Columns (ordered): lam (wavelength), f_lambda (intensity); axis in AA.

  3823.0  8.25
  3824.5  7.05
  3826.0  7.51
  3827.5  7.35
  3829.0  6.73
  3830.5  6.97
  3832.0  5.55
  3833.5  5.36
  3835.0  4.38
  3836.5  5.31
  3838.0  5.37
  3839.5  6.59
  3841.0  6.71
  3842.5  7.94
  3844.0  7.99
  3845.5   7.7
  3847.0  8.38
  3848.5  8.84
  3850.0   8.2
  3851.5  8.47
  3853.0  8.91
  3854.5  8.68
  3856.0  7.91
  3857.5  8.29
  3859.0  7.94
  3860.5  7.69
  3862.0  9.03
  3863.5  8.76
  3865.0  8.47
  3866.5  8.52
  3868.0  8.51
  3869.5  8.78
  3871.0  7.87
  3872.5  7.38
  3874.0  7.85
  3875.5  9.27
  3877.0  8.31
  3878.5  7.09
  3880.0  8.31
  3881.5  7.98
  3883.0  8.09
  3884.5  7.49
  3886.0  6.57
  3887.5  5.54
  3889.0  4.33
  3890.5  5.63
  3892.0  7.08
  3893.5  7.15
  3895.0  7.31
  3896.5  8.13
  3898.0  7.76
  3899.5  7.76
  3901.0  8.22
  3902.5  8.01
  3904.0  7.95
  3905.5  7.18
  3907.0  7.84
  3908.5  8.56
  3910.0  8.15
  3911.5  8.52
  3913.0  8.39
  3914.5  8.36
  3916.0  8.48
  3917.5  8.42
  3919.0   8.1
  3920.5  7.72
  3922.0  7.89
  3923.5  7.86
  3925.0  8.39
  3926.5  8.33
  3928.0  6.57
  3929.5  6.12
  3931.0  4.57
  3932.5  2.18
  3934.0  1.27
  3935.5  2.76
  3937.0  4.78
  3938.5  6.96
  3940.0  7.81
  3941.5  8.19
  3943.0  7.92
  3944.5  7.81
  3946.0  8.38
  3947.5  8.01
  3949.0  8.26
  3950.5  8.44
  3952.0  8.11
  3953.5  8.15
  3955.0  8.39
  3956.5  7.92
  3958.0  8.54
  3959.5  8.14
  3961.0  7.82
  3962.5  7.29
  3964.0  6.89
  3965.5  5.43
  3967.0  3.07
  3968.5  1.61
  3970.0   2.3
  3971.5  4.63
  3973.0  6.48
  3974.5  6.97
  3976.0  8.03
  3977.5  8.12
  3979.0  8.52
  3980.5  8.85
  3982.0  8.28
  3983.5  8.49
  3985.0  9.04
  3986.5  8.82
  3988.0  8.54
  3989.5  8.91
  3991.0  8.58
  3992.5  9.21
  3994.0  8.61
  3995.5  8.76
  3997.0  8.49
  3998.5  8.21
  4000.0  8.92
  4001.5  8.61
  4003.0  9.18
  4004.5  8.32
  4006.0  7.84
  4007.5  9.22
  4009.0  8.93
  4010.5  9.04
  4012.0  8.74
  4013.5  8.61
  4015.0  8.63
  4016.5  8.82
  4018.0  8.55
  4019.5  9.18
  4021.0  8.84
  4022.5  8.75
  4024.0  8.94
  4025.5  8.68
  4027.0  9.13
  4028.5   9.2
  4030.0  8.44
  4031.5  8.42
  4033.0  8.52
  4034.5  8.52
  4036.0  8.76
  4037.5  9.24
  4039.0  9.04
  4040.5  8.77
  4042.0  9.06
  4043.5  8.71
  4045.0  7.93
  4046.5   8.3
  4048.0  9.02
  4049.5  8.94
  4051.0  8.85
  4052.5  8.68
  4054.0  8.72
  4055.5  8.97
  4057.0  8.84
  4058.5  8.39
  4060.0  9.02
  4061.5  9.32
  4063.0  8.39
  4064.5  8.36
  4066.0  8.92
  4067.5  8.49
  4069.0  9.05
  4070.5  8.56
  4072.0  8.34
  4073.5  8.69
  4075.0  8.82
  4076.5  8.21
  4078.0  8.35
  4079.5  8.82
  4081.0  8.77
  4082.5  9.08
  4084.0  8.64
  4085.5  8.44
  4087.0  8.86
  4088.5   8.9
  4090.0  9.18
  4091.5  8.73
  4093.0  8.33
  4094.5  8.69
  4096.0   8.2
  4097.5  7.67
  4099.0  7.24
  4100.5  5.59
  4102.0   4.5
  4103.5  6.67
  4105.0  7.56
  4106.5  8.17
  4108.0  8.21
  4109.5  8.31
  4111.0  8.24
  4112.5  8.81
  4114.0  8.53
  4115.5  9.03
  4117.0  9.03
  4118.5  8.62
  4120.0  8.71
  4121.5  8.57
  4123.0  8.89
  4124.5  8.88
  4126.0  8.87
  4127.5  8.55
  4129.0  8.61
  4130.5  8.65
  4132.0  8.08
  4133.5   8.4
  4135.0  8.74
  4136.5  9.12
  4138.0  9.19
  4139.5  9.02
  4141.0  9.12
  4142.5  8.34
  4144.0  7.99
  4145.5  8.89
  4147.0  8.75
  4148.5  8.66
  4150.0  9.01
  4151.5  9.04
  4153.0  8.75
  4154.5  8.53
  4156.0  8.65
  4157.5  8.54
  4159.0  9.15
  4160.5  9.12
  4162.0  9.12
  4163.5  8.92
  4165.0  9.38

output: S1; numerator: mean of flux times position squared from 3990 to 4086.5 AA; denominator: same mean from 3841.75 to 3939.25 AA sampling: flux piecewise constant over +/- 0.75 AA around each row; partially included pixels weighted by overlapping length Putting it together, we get 1.26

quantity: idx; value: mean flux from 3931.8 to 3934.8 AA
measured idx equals 1.73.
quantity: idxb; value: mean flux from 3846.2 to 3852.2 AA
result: 8.47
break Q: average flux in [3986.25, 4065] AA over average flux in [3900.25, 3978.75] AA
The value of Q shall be 1.25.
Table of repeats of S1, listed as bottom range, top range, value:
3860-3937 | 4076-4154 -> 1.28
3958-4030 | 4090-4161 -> 1.12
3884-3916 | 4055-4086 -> 1.27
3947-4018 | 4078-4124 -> 1.11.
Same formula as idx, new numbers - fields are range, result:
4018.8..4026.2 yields 8.88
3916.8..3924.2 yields 8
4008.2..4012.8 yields 8.9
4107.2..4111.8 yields 8.26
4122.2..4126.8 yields 8.87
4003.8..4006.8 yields 8.1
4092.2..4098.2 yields 8.23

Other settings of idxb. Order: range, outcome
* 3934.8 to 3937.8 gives 3.84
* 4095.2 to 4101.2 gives 7.2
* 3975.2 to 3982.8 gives 8.35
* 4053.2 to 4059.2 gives 8.73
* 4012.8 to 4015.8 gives 8.62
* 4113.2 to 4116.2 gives 8.78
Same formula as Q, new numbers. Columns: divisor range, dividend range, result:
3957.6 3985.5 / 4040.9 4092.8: 1.30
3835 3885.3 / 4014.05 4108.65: 1.08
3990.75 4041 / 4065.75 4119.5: 0.95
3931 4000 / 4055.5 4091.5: 1.22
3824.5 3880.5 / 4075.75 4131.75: 1.09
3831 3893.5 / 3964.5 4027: 1.06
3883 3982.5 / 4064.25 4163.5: 1.21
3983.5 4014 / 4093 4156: 0.96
